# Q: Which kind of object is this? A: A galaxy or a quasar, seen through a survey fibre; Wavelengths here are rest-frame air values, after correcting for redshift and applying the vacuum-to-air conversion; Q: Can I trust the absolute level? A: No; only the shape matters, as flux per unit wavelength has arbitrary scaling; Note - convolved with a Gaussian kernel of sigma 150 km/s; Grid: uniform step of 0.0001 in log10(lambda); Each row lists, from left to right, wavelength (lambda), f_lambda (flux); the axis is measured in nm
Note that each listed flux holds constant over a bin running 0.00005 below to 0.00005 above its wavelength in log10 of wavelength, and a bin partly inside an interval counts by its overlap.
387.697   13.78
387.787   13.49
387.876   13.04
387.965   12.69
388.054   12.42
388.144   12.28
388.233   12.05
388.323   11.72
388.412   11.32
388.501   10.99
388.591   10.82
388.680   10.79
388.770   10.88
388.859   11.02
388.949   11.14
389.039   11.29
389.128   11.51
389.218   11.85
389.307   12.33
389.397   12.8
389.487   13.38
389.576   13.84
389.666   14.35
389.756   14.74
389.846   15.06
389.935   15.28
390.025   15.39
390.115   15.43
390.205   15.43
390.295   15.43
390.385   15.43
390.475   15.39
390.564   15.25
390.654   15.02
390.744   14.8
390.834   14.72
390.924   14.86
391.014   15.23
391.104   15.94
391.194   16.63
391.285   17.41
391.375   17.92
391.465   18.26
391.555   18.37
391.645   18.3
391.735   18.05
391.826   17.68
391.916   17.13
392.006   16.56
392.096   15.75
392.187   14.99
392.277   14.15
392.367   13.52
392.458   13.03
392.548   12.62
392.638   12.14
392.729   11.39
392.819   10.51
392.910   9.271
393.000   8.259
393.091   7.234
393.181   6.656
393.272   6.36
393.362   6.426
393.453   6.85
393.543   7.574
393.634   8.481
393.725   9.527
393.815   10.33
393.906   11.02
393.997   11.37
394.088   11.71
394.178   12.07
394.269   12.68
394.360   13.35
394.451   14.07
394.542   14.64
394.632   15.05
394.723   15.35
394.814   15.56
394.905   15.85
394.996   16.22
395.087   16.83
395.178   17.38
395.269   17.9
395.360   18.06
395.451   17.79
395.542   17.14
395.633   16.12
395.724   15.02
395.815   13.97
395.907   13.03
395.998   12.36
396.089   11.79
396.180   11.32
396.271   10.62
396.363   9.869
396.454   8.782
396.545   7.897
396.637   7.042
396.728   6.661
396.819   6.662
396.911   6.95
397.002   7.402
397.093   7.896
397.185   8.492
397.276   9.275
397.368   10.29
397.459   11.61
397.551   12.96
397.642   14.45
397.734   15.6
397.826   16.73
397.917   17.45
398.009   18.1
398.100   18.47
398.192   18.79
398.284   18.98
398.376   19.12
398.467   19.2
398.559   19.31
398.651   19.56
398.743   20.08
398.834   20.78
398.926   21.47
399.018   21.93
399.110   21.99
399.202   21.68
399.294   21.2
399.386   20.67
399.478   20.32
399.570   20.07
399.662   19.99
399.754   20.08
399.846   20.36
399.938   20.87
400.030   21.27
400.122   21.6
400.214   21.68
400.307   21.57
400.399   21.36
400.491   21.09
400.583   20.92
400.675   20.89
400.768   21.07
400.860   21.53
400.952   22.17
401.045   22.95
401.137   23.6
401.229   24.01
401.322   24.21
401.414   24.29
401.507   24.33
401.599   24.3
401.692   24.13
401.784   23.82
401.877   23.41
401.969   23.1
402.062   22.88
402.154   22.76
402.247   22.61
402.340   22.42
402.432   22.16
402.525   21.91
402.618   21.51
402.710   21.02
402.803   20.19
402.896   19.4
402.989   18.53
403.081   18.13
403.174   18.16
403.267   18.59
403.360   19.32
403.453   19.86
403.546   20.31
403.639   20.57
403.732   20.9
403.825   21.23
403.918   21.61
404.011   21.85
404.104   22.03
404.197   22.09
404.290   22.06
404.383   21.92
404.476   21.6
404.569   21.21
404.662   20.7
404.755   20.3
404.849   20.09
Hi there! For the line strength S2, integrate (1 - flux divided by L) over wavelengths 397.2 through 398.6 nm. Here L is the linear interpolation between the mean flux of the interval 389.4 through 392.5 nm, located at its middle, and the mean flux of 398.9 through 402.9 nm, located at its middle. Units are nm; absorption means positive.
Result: 0.30 nm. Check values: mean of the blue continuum 15.6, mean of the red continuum 22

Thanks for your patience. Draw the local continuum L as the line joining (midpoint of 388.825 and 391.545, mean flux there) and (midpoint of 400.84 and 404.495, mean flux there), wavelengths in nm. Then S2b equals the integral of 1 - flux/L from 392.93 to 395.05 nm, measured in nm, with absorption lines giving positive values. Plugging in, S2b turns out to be 0.721 nm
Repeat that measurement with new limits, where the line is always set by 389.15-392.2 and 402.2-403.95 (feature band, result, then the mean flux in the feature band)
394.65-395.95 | 0.09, 16.1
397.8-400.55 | -0.19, 20.2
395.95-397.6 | 0.79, 9.35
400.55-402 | -0.25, 23.1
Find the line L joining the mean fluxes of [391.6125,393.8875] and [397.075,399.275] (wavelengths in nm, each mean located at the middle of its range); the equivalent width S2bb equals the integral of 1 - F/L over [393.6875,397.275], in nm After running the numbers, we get 0.44 nm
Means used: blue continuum 11.7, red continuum 17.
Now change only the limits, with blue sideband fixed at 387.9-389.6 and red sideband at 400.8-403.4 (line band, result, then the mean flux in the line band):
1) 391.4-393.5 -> 0.245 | 12.8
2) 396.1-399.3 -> 0.751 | 14.4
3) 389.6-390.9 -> -0.212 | 15.1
